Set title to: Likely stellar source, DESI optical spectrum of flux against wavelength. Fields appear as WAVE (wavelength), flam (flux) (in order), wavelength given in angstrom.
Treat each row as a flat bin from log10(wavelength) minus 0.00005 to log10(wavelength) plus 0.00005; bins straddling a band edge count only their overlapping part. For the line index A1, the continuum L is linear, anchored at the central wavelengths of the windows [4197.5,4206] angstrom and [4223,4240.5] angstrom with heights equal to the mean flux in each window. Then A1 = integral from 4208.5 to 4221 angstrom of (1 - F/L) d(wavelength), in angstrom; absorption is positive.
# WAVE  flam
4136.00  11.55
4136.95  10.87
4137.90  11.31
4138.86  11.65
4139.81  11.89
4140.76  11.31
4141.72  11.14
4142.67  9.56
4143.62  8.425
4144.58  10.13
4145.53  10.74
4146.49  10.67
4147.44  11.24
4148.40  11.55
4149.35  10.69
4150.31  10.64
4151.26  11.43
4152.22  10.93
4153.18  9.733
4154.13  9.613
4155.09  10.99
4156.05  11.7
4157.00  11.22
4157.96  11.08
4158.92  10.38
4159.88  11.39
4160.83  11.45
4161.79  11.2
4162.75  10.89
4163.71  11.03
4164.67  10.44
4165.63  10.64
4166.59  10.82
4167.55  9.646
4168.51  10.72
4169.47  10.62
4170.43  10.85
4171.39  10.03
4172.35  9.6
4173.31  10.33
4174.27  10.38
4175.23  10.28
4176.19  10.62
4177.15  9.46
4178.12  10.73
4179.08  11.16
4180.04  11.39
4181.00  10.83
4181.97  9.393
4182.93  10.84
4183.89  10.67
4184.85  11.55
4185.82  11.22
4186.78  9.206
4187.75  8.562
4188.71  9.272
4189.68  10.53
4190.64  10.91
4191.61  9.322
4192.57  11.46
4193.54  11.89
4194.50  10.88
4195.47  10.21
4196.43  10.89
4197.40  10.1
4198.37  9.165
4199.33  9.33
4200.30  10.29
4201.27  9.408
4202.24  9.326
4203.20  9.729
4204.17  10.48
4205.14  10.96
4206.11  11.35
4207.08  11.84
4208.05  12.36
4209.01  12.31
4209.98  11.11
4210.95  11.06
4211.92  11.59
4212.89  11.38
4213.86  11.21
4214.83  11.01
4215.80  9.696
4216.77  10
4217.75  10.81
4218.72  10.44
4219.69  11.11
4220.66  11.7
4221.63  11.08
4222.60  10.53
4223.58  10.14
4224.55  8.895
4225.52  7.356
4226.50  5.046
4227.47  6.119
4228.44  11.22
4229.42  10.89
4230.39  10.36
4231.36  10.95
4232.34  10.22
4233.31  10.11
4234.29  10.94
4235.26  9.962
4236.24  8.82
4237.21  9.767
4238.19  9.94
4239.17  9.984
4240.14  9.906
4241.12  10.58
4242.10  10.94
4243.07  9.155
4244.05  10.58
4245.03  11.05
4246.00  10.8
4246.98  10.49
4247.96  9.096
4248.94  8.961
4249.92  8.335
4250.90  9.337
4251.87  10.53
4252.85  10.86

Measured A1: -1.7 angstrom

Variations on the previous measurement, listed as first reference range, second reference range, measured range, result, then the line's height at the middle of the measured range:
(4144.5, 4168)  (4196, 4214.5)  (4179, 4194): 0.4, 10.8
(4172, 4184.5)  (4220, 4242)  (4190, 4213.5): -1.3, 10.2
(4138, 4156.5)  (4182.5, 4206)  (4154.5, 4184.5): -0.4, 10.5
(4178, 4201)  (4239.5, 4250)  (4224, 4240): 1.1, 10.1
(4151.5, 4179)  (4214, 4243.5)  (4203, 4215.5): -1.4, 10.1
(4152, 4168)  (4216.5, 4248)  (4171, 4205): 0.6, 10.5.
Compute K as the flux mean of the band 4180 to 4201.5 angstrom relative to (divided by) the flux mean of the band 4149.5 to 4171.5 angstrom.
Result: 1.0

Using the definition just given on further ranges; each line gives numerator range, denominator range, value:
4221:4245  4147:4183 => 0.91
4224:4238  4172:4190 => 0.91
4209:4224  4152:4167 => 1.01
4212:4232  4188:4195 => 0.95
